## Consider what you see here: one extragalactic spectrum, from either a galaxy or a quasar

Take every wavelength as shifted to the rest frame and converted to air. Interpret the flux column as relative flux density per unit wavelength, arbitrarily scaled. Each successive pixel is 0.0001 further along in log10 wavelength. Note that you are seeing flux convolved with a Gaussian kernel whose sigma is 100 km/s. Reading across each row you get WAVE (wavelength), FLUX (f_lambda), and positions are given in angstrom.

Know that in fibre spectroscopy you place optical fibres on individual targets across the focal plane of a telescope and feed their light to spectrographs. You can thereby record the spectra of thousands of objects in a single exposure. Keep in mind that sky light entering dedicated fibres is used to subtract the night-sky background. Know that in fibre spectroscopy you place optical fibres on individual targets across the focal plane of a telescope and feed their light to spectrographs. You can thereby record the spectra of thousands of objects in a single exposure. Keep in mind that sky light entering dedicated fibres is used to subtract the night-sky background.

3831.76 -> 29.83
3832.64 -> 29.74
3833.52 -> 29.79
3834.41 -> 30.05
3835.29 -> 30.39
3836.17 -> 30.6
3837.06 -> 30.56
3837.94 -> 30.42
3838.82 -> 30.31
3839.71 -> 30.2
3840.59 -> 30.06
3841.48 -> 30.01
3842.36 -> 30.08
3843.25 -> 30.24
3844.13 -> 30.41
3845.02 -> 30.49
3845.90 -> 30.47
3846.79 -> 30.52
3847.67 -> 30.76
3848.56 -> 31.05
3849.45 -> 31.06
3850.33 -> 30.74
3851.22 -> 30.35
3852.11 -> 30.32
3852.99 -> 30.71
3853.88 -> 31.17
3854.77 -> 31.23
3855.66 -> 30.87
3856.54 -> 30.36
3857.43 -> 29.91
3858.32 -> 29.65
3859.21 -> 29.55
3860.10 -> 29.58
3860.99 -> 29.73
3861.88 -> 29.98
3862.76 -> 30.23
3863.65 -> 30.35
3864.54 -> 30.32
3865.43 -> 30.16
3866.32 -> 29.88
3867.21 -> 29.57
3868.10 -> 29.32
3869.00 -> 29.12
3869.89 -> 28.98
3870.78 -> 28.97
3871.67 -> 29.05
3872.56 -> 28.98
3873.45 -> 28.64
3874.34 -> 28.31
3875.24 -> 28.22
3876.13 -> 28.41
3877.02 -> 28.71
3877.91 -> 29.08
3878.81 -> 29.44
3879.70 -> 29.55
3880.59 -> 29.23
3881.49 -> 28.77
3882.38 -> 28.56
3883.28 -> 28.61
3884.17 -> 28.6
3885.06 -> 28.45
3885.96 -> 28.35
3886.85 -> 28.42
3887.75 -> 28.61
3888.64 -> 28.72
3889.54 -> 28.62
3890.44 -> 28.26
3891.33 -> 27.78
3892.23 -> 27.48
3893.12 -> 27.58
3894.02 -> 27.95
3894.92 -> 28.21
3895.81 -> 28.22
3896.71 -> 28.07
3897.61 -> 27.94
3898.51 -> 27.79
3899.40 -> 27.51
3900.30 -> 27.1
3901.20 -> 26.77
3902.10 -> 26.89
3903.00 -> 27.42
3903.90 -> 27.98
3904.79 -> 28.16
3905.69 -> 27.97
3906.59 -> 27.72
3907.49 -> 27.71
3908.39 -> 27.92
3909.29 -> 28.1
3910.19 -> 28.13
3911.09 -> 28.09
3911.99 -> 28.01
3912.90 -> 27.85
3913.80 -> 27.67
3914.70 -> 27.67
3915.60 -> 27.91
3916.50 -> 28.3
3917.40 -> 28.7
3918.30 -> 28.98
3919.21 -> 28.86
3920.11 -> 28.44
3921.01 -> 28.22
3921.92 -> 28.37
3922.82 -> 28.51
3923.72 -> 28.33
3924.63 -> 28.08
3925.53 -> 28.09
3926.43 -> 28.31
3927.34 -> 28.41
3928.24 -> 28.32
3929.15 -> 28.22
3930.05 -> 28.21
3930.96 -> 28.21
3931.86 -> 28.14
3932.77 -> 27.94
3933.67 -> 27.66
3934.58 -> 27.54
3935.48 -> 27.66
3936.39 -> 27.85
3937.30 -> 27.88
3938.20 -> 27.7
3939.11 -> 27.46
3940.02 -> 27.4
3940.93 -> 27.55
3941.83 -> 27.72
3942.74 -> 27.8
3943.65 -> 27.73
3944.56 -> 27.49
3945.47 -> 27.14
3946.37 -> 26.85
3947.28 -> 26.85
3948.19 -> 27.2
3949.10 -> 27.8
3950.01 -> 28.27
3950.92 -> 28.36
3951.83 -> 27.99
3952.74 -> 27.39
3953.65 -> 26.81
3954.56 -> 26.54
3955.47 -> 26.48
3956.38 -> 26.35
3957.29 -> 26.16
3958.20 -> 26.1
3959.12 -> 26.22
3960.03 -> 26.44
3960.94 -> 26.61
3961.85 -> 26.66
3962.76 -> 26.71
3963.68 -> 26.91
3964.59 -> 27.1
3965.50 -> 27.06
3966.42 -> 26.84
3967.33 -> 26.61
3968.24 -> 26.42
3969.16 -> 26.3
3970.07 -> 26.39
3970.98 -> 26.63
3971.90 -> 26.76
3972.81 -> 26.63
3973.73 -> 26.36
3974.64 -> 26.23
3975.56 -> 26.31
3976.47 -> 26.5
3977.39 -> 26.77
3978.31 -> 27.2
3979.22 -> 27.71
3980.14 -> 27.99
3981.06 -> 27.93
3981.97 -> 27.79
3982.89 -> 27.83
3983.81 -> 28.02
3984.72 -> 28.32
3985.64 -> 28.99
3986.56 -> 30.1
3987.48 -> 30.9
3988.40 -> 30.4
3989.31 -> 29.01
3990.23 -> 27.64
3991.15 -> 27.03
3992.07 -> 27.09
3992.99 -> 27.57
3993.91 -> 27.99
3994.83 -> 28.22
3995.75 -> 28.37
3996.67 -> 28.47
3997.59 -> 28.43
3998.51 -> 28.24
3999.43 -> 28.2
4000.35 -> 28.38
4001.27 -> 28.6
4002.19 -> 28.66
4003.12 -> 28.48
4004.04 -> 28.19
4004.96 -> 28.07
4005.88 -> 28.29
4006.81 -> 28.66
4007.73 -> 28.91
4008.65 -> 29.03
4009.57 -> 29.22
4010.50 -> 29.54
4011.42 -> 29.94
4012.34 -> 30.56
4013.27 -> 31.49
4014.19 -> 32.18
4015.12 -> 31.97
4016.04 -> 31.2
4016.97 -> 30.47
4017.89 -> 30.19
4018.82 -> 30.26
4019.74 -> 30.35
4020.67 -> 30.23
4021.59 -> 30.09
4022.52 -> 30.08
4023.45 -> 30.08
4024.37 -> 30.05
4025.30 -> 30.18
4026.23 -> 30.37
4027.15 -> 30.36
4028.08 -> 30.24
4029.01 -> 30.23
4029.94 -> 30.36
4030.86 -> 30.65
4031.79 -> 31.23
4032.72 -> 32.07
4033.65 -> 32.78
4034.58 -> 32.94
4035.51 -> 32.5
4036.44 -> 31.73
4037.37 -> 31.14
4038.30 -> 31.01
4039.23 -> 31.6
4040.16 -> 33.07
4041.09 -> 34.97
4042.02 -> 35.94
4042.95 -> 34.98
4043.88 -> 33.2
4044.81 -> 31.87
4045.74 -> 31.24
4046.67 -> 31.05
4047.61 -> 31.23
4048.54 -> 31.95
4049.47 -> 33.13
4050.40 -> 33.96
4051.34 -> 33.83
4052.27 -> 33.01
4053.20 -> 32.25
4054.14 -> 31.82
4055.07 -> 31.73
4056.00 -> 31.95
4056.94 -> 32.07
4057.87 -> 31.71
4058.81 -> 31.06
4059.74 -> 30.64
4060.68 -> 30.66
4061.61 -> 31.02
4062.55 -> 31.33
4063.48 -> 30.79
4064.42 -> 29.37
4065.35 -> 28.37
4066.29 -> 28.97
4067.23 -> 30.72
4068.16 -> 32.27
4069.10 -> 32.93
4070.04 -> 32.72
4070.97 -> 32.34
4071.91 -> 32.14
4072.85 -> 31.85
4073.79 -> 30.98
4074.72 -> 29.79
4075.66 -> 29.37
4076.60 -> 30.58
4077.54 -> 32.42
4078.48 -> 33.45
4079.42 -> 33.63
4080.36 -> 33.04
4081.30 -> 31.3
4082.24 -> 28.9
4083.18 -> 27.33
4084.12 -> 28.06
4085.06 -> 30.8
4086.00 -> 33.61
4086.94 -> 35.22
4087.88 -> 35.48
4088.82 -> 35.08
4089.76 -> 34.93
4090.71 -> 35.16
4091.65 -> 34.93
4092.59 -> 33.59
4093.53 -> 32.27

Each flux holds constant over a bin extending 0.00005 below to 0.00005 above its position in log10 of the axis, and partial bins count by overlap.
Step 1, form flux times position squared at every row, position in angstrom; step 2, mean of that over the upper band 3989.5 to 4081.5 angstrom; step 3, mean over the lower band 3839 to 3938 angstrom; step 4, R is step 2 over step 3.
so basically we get 1.2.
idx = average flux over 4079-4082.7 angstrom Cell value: 31.7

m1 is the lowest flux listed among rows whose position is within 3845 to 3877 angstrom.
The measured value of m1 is 28.22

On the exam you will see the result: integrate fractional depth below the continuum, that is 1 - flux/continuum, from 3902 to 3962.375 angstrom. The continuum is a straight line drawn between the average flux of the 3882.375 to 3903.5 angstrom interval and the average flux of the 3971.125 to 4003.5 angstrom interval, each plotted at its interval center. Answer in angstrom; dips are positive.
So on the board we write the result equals 0.6 angstrom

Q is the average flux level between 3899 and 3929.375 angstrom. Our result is 28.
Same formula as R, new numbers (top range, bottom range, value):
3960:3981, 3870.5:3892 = 0.98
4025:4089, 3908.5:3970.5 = 1.22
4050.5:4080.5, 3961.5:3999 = 1.19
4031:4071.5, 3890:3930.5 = 1.22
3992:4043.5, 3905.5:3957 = 1.14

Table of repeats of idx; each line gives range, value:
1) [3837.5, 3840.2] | 30.3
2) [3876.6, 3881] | 29.2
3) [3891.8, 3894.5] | 27.7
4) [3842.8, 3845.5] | 30.4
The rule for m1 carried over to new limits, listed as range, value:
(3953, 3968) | 26.1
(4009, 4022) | 29.22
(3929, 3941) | 27.4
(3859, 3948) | 26.77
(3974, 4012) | 26.23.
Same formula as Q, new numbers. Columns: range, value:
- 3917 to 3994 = 27.6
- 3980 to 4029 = 29.2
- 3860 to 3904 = 28.6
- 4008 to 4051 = 31.4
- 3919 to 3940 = 28.1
